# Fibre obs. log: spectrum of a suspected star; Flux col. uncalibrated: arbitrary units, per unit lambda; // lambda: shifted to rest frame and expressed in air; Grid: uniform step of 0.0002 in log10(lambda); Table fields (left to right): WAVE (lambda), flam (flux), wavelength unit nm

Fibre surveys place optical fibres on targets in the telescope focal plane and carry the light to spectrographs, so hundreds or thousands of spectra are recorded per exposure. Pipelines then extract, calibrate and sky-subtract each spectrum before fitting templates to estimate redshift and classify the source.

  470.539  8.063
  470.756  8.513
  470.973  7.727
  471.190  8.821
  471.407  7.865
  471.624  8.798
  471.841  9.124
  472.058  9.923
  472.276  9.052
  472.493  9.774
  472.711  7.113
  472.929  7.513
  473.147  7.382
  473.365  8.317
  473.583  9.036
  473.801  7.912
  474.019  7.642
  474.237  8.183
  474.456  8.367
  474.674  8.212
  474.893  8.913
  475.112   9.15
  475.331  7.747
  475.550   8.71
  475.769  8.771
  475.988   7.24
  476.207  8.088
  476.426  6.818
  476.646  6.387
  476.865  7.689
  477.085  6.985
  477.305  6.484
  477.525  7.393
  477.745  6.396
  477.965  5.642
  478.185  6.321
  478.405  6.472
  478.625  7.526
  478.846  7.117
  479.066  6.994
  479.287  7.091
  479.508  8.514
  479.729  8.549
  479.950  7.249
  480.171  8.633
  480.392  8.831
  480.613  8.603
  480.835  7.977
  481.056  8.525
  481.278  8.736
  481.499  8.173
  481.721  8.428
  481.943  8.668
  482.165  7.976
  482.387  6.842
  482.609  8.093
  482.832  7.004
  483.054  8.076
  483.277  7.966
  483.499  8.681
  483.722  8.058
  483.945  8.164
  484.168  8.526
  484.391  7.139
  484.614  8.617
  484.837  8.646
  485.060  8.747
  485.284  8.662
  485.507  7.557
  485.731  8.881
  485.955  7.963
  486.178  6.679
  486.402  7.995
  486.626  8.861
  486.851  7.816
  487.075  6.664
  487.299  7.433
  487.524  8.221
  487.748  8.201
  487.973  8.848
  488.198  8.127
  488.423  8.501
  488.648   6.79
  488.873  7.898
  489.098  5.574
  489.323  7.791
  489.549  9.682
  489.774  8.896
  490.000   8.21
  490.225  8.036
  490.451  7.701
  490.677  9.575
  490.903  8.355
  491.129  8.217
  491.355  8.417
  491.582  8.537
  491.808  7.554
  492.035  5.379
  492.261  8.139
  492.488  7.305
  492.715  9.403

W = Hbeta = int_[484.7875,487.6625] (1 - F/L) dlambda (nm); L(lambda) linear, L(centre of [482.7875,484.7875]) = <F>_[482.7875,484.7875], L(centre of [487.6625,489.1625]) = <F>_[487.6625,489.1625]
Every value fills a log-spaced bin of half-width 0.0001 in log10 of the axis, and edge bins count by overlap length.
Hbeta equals -0.03 nm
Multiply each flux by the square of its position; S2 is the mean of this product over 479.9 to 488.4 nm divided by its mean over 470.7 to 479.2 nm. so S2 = 1.1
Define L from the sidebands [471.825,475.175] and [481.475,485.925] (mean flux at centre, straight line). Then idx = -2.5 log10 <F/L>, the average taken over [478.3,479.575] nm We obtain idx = 0.145 mag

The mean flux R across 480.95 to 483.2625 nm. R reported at 8.05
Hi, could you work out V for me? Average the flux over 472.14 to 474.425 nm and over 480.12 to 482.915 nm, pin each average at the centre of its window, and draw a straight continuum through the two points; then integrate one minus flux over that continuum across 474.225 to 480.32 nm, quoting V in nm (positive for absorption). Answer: 0.48 nm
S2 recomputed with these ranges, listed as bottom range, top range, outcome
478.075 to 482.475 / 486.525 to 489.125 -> 1.02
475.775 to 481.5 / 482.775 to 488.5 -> 1.11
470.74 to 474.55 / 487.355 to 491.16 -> 1.04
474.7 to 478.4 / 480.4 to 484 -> 1.13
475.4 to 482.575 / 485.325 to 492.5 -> 1.09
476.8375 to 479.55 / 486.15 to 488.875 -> 1.19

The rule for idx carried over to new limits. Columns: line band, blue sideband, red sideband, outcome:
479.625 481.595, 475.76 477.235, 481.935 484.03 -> -0.091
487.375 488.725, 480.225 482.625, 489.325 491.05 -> 0.049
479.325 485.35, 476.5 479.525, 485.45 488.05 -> -0.114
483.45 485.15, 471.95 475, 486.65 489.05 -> -0.046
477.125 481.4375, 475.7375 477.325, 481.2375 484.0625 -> 0.016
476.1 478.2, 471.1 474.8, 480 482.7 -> 0.216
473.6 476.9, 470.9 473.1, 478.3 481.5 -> 0.036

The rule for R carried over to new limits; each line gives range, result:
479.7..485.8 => 8.21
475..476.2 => 8.3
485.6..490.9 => 8.02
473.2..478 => 7.76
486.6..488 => 7.9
